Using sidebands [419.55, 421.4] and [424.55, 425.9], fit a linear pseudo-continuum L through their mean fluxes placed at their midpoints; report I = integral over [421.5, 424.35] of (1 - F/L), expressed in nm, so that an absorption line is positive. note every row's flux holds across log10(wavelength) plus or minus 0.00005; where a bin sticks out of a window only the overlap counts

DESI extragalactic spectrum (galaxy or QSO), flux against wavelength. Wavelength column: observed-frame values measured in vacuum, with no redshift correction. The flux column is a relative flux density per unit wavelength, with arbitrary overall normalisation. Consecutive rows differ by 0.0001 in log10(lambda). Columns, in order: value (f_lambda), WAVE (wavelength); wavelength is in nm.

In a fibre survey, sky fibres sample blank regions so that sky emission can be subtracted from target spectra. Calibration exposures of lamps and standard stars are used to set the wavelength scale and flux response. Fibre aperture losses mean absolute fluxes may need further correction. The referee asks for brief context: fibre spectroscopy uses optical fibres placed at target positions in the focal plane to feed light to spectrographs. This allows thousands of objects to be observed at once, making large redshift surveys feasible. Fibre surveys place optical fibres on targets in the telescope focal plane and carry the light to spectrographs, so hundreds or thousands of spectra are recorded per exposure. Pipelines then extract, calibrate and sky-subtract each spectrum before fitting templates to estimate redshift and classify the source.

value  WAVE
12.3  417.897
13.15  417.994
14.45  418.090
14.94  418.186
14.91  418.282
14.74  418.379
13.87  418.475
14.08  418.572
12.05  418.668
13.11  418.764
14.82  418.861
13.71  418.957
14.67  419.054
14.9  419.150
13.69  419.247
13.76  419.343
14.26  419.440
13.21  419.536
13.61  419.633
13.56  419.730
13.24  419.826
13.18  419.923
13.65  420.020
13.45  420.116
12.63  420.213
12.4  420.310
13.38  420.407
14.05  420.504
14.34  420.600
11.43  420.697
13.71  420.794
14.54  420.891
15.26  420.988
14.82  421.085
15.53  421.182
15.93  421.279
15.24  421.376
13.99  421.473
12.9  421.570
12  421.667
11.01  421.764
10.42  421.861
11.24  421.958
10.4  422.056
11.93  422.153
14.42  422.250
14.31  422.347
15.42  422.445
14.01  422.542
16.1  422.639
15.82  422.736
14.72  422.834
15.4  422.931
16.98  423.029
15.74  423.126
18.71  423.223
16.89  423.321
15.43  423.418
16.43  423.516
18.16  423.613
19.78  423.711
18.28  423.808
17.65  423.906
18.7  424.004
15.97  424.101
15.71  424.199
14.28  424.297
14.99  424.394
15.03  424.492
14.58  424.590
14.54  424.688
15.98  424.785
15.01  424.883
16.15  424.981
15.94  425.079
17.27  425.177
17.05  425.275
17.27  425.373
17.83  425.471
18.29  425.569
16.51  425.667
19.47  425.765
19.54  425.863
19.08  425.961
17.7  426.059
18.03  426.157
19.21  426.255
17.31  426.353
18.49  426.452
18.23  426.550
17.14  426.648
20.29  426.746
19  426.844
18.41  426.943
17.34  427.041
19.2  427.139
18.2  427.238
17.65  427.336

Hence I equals 0.056 nm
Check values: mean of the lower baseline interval 13.9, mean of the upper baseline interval 16.8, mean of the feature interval 15.1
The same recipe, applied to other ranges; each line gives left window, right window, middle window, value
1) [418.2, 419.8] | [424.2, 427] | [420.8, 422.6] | 0.20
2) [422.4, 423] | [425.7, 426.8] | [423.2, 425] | 0.02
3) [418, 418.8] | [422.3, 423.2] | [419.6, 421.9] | 0.20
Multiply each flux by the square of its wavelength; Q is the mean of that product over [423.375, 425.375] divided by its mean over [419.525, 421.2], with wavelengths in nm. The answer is 1.2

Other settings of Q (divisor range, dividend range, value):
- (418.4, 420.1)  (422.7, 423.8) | 1.25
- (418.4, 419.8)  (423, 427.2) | 1.29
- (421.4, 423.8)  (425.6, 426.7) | 1.26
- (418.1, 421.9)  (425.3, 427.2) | 1.37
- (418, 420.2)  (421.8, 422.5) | 0.92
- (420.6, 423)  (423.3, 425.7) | 1.21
